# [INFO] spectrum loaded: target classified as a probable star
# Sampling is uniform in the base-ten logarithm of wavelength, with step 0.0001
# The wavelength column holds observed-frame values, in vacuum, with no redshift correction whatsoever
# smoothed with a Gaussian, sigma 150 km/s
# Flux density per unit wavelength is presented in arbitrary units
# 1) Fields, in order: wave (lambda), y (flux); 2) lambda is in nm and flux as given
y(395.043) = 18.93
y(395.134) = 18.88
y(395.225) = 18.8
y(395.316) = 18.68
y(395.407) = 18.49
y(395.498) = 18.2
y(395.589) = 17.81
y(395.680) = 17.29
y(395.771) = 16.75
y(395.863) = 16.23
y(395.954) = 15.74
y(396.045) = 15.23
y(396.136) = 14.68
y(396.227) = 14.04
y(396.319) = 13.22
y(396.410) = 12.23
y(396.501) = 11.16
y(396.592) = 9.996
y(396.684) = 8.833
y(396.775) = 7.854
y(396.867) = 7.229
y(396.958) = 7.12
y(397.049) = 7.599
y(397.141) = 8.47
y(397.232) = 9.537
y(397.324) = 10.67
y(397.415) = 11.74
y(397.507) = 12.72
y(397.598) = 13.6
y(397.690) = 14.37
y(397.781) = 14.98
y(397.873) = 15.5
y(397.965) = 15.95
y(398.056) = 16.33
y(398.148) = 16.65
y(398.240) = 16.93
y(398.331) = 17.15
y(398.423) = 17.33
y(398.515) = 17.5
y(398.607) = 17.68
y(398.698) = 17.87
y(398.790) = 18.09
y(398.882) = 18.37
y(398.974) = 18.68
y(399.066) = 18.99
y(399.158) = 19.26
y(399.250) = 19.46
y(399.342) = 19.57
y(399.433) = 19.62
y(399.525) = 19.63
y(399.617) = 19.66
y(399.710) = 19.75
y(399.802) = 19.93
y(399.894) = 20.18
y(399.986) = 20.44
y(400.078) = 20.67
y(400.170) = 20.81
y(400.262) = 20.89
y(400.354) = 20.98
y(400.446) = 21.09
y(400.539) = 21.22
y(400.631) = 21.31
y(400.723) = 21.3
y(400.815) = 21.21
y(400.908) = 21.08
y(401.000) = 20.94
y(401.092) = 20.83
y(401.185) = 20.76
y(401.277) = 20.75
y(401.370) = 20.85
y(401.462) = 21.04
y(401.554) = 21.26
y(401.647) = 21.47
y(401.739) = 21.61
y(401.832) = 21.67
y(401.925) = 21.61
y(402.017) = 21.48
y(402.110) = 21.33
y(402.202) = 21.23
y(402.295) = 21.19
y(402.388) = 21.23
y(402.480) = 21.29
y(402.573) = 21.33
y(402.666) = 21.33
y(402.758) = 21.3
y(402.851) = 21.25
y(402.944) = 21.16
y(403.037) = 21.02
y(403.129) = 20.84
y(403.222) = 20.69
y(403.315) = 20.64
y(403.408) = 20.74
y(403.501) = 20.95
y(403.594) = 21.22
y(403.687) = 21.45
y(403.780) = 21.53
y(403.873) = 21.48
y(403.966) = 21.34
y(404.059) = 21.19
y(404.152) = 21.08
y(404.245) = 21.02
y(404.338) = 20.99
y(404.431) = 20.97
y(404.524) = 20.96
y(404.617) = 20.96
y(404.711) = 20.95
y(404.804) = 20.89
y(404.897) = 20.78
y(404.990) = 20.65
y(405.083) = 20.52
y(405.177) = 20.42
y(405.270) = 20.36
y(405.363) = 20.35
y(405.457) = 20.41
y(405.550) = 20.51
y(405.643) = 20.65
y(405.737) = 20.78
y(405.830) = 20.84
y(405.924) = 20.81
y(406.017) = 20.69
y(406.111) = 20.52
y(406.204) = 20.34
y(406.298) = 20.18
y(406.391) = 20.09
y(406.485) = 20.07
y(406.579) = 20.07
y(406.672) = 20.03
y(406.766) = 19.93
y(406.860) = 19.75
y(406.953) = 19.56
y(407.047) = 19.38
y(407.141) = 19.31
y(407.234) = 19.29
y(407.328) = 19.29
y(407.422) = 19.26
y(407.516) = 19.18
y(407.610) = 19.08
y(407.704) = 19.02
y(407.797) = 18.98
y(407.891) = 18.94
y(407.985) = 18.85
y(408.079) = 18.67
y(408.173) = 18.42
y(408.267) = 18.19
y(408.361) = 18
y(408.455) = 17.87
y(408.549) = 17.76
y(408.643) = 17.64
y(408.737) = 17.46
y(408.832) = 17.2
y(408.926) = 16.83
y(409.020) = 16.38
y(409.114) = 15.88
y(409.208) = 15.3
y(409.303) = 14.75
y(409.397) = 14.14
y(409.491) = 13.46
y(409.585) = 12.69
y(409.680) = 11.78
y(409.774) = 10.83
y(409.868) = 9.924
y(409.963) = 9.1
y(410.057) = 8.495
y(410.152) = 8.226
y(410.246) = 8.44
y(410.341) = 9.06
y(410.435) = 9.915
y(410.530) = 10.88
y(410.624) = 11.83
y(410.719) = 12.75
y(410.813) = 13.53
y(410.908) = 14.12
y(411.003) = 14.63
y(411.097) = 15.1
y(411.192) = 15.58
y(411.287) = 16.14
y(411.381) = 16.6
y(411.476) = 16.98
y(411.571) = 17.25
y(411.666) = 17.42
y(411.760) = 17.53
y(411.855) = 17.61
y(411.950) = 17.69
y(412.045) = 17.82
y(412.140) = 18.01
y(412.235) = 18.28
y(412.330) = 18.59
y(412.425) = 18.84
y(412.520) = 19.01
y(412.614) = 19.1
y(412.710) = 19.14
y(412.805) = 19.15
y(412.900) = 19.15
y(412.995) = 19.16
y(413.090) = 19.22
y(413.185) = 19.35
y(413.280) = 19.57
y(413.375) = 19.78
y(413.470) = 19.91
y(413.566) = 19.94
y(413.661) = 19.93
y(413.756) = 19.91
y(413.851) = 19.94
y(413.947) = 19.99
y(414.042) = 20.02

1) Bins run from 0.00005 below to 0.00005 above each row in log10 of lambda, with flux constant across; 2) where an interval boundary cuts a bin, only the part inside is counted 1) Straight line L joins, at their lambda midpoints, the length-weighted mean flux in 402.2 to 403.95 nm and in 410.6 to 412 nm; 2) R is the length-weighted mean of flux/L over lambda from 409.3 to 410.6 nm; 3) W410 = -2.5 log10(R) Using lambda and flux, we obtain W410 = 0.48 mag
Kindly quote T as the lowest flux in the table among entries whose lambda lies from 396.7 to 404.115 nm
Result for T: 7.12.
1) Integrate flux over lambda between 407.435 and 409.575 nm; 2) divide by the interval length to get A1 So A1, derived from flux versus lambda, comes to 17.3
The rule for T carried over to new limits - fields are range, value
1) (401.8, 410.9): 8.226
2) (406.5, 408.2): 18.42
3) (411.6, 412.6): 17.42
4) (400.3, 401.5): 20.75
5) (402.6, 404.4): 20.64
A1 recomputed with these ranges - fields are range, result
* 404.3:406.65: 20.6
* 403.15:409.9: 19.1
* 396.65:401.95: 17.6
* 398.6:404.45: 20.7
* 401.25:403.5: 21.2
